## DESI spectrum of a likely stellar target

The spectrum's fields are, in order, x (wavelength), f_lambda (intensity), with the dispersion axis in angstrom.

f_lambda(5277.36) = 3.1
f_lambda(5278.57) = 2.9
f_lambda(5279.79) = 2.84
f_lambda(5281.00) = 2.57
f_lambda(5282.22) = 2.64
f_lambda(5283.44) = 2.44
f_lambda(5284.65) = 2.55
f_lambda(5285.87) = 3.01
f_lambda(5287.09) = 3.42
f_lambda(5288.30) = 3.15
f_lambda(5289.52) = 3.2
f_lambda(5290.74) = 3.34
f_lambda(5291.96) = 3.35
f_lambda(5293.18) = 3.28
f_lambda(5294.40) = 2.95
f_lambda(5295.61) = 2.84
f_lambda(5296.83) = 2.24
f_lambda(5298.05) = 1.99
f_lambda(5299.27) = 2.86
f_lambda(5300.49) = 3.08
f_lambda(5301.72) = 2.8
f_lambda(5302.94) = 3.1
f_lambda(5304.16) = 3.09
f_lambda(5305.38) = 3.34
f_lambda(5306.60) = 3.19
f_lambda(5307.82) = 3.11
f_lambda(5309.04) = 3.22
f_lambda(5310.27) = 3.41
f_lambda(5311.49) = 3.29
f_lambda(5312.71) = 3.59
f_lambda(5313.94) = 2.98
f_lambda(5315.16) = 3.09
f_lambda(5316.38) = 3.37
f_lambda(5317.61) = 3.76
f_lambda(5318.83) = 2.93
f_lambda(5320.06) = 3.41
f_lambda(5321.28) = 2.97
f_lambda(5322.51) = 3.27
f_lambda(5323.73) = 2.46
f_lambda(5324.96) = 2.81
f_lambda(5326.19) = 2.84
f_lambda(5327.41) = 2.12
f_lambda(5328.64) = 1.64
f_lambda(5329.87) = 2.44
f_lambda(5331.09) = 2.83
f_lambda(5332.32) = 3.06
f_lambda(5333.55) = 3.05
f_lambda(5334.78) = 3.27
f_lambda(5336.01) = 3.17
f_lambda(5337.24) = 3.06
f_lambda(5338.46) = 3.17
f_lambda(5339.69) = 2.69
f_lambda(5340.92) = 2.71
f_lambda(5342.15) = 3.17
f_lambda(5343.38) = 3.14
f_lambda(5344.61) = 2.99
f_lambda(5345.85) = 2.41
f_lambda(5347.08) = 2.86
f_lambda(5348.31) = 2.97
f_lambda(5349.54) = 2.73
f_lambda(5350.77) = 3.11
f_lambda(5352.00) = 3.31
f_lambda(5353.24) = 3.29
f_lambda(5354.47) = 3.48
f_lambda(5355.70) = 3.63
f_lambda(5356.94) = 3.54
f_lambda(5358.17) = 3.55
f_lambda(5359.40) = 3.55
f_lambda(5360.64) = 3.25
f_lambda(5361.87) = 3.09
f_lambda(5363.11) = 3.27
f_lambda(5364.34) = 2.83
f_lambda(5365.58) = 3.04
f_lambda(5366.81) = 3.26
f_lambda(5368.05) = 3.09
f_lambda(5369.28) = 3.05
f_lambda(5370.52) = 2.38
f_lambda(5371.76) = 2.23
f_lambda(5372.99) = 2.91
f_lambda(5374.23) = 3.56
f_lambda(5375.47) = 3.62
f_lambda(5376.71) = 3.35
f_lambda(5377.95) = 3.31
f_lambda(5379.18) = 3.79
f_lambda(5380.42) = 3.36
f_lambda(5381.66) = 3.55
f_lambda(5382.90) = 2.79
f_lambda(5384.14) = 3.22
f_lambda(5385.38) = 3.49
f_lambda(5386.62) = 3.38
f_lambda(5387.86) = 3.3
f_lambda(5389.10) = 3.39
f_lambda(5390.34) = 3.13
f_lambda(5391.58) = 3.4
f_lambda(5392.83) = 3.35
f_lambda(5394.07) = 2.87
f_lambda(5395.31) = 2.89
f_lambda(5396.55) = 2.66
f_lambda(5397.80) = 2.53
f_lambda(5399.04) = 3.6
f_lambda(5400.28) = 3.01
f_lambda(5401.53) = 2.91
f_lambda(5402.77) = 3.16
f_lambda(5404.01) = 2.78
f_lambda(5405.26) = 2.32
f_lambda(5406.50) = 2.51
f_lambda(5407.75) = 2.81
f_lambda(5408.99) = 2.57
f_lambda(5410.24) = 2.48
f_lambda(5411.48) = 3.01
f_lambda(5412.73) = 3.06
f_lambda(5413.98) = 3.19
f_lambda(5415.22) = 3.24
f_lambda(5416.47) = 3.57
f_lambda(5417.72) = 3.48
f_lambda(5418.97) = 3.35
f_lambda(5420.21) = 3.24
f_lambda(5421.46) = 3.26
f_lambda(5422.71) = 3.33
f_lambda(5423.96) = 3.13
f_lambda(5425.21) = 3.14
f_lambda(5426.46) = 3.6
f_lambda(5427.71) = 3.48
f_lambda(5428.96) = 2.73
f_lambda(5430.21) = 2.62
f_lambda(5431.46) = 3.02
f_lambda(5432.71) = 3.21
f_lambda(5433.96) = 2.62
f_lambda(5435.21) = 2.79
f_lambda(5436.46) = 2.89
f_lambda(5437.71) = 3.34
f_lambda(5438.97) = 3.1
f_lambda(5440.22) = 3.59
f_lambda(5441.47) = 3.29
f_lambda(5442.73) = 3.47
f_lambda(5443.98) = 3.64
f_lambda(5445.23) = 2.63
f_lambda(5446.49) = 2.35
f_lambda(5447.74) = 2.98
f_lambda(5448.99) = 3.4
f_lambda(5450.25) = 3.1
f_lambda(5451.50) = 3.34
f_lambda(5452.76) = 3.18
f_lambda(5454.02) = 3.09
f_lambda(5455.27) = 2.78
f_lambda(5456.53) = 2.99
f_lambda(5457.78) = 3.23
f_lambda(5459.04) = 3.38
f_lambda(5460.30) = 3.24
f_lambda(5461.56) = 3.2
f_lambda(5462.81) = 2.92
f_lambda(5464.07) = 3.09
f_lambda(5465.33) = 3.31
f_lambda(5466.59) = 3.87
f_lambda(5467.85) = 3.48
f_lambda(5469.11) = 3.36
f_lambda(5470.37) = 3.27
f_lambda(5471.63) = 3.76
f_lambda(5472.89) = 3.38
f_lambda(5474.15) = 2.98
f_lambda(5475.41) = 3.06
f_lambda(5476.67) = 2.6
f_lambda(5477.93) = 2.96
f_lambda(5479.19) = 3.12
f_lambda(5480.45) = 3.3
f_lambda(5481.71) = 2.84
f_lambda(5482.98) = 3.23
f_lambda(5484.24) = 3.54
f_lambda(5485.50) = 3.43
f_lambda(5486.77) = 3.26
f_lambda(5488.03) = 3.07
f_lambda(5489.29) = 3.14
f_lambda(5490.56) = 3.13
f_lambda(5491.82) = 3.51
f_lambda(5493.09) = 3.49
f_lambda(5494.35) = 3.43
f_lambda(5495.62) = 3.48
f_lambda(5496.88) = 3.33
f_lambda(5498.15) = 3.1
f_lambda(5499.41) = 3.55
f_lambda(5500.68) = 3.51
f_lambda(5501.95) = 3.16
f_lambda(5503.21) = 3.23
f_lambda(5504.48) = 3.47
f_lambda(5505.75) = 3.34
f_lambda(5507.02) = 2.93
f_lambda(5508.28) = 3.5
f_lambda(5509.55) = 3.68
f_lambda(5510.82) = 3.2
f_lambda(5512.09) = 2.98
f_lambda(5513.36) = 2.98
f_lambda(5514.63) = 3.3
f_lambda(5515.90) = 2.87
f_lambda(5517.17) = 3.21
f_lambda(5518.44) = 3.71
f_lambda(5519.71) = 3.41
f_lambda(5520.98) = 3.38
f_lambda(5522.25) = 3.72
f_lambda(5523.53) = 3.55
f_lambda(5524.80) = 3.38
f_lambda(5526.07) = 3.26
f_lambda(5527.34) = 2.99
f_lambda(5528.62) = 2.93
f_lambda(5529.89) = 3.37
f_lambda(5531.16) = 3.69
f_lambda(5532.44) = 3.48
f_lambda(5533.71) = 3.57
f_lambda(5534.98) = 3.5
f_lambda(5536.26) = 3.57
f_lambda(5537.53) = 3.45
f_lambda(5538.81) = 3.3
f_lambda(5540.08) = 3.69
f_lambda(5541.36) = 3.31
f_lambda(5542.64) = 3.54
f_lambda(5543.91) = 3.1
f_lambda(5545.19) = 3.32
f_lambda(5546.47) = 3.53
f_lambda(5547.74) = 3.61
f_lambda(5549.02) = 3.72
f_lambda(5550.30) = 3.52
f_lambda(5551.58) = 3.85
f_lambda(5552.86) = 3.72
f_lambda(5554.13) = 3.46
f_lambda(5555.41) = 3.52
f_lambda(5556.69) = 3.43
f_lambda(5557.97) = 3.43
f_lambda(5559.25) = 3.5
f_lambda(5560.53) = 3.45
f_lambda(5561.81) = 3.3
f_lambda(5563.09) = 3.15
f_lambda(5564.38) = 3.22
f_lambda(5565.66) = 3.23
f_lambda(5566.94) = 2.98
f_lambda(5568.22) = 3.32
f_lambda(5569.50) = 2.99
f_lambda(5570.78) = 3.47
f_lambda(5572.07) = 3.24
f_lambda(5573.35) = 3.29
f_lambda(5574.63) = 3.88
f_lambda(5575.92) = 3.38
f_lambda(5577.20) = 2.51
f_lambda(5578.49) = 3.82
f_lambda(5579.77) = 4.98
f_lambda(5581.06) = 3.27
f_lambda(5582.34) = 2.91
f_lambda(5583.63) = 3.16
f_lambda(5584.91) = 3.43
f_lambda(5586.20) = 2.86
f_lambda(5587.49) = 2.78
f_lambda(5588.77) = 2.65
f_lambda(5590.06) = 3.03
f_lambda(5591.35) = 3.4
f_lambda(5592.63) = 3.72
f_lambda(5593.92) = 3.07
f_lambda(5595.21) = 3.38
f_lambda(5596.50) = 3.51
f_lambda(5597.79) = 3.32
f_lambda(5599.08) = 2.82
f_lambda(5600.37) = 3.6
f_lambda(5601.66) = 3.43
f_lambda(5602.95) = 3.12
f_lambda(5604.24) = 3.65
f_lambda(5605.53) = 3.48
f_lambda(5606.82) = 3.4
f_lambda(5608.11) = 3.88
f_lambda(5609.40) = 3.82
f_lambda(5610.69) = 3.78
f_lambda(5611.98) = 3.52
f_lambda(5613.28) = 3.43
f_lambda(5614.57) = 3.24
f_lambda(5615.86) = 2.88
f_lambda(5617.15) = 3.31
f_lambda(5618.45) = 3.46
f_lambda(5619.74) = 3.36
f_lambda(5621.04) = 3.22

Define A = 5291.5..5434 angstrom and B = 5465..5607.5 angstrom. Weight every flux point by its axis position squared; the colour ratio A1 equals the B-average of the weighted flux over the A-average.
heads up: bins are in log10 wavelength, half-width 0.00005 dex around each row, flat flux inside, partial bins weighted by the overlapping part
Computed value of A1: 1.16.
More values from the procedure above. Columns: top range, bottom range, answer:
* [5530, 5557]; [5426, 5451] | 1.18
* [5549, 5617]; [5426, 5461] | 1.14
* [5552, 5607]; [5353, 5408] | 1.14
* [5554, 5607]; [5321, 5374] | 1.22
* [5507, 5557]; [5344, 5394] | 1.14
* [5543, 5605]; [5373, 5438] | 1.14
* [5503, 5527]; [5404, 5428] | 1.12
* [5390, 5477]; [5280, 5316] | 1.09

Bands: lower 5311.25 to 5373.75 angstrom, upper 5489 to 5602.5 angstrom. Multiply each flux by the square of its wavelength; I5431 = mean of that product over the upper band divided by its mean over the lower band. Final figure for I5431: 1.2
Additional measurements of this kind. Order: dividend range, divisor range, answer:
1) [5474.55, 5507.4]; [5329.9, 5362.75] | 1.10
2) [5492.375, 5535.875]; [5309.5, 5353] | 1.20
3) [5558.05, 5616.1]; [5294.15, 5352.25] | 1.25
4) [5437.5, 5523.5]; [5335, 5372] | 1.11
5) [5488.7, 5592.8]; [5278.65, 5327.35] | 1.22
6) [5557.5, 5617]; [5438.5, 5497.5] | 1.08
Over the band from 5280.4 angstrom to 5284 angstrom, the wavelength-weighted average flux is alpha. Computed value 2.55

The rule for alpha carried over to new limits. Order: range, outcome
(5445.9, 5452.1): 3.04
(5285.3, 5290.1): 3.2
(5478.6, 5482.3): 3.09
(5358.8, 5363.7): 3.28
